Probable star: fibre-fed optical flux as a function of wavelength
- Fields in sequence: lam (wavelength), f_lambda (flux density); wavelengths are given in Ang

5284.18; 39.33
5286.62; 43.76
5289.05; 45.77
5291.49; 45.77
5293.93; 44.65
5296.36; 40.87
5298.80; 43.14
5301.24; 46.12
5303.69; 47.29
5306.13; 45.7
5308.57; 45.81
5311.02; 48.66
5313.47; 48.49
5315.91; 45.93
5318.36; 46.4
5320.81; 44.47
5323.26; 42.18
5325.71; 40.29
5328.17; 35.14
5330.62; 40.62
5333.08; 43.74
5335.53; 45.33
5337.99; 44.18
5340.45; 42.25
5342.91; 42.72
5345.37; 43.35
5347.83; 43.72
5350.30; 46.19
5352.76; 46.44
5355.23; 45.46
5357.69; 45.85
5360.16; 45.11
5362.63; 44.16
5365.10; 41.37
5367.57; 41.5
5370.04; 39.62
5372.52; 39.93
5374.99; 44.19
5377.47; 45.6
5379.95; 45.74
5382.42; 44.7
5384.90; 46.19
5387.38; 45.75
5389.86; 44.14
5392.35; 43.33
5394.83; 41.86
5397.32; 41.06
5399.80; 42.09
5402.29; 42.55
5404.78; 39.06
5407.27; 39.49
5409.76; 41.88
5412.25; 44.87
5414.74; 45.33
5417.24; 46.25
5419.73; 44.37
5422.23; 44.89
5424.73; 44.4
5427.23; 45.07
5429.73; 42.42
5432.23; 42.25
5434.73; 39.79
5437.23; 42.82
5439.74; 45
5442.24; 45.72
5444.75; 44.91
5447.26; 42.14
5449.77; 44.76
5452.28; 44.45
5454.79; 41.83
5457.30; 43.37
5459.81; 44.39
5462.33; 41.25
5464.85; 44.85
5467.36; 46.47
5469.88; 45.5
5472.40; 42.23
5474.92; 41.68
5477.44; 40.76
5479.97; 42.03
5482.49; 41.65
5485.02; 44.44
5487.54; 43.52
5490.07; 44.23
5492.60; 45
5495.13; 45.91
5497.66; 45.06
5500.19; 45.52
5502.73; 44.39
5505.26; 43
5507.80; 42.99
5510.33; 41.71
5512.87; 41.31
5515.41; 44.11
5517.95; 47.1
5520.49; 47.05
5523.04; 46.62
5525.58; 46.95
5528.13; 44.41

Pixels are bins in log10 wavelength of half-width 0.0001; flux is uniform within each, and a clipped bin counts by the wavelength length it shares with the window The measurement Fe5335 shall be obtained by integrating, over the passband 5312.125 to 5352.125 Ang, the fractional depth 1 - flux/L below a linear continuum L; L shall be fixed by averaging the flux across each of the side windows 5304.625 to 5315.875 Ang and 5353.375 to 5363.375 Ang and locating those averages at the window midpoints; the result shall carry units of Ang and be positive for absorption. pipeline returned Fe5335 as 2.4 Ang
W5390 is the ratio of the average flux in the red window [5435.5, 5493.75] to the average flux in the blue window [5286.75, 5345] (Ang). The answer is 0.99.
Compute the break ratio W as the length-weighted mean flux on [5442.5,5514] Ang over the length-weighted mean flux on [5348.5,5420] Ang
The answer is 1.0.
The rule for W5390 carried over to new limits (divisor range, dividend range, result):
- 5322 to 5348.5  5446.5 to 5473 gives 1.04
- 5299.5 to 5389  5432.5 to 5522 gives 0.99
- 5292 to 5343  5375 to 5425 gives 0.99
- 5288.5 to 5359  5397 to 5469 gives 0.98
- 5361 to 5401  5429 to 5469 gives 1.01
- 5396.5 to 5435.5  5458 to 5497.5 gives 1.02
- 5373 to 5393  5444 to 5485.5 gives 0.97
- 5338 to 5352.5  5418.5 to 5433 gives 1.00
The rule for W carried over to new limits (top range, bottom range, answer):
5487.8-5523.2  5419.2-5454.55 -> 1.02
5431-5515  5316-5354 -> 1.01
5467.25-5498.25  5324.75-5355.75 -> 1.01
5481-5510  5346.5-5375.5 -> 1.01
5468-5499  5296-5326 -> 0.96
